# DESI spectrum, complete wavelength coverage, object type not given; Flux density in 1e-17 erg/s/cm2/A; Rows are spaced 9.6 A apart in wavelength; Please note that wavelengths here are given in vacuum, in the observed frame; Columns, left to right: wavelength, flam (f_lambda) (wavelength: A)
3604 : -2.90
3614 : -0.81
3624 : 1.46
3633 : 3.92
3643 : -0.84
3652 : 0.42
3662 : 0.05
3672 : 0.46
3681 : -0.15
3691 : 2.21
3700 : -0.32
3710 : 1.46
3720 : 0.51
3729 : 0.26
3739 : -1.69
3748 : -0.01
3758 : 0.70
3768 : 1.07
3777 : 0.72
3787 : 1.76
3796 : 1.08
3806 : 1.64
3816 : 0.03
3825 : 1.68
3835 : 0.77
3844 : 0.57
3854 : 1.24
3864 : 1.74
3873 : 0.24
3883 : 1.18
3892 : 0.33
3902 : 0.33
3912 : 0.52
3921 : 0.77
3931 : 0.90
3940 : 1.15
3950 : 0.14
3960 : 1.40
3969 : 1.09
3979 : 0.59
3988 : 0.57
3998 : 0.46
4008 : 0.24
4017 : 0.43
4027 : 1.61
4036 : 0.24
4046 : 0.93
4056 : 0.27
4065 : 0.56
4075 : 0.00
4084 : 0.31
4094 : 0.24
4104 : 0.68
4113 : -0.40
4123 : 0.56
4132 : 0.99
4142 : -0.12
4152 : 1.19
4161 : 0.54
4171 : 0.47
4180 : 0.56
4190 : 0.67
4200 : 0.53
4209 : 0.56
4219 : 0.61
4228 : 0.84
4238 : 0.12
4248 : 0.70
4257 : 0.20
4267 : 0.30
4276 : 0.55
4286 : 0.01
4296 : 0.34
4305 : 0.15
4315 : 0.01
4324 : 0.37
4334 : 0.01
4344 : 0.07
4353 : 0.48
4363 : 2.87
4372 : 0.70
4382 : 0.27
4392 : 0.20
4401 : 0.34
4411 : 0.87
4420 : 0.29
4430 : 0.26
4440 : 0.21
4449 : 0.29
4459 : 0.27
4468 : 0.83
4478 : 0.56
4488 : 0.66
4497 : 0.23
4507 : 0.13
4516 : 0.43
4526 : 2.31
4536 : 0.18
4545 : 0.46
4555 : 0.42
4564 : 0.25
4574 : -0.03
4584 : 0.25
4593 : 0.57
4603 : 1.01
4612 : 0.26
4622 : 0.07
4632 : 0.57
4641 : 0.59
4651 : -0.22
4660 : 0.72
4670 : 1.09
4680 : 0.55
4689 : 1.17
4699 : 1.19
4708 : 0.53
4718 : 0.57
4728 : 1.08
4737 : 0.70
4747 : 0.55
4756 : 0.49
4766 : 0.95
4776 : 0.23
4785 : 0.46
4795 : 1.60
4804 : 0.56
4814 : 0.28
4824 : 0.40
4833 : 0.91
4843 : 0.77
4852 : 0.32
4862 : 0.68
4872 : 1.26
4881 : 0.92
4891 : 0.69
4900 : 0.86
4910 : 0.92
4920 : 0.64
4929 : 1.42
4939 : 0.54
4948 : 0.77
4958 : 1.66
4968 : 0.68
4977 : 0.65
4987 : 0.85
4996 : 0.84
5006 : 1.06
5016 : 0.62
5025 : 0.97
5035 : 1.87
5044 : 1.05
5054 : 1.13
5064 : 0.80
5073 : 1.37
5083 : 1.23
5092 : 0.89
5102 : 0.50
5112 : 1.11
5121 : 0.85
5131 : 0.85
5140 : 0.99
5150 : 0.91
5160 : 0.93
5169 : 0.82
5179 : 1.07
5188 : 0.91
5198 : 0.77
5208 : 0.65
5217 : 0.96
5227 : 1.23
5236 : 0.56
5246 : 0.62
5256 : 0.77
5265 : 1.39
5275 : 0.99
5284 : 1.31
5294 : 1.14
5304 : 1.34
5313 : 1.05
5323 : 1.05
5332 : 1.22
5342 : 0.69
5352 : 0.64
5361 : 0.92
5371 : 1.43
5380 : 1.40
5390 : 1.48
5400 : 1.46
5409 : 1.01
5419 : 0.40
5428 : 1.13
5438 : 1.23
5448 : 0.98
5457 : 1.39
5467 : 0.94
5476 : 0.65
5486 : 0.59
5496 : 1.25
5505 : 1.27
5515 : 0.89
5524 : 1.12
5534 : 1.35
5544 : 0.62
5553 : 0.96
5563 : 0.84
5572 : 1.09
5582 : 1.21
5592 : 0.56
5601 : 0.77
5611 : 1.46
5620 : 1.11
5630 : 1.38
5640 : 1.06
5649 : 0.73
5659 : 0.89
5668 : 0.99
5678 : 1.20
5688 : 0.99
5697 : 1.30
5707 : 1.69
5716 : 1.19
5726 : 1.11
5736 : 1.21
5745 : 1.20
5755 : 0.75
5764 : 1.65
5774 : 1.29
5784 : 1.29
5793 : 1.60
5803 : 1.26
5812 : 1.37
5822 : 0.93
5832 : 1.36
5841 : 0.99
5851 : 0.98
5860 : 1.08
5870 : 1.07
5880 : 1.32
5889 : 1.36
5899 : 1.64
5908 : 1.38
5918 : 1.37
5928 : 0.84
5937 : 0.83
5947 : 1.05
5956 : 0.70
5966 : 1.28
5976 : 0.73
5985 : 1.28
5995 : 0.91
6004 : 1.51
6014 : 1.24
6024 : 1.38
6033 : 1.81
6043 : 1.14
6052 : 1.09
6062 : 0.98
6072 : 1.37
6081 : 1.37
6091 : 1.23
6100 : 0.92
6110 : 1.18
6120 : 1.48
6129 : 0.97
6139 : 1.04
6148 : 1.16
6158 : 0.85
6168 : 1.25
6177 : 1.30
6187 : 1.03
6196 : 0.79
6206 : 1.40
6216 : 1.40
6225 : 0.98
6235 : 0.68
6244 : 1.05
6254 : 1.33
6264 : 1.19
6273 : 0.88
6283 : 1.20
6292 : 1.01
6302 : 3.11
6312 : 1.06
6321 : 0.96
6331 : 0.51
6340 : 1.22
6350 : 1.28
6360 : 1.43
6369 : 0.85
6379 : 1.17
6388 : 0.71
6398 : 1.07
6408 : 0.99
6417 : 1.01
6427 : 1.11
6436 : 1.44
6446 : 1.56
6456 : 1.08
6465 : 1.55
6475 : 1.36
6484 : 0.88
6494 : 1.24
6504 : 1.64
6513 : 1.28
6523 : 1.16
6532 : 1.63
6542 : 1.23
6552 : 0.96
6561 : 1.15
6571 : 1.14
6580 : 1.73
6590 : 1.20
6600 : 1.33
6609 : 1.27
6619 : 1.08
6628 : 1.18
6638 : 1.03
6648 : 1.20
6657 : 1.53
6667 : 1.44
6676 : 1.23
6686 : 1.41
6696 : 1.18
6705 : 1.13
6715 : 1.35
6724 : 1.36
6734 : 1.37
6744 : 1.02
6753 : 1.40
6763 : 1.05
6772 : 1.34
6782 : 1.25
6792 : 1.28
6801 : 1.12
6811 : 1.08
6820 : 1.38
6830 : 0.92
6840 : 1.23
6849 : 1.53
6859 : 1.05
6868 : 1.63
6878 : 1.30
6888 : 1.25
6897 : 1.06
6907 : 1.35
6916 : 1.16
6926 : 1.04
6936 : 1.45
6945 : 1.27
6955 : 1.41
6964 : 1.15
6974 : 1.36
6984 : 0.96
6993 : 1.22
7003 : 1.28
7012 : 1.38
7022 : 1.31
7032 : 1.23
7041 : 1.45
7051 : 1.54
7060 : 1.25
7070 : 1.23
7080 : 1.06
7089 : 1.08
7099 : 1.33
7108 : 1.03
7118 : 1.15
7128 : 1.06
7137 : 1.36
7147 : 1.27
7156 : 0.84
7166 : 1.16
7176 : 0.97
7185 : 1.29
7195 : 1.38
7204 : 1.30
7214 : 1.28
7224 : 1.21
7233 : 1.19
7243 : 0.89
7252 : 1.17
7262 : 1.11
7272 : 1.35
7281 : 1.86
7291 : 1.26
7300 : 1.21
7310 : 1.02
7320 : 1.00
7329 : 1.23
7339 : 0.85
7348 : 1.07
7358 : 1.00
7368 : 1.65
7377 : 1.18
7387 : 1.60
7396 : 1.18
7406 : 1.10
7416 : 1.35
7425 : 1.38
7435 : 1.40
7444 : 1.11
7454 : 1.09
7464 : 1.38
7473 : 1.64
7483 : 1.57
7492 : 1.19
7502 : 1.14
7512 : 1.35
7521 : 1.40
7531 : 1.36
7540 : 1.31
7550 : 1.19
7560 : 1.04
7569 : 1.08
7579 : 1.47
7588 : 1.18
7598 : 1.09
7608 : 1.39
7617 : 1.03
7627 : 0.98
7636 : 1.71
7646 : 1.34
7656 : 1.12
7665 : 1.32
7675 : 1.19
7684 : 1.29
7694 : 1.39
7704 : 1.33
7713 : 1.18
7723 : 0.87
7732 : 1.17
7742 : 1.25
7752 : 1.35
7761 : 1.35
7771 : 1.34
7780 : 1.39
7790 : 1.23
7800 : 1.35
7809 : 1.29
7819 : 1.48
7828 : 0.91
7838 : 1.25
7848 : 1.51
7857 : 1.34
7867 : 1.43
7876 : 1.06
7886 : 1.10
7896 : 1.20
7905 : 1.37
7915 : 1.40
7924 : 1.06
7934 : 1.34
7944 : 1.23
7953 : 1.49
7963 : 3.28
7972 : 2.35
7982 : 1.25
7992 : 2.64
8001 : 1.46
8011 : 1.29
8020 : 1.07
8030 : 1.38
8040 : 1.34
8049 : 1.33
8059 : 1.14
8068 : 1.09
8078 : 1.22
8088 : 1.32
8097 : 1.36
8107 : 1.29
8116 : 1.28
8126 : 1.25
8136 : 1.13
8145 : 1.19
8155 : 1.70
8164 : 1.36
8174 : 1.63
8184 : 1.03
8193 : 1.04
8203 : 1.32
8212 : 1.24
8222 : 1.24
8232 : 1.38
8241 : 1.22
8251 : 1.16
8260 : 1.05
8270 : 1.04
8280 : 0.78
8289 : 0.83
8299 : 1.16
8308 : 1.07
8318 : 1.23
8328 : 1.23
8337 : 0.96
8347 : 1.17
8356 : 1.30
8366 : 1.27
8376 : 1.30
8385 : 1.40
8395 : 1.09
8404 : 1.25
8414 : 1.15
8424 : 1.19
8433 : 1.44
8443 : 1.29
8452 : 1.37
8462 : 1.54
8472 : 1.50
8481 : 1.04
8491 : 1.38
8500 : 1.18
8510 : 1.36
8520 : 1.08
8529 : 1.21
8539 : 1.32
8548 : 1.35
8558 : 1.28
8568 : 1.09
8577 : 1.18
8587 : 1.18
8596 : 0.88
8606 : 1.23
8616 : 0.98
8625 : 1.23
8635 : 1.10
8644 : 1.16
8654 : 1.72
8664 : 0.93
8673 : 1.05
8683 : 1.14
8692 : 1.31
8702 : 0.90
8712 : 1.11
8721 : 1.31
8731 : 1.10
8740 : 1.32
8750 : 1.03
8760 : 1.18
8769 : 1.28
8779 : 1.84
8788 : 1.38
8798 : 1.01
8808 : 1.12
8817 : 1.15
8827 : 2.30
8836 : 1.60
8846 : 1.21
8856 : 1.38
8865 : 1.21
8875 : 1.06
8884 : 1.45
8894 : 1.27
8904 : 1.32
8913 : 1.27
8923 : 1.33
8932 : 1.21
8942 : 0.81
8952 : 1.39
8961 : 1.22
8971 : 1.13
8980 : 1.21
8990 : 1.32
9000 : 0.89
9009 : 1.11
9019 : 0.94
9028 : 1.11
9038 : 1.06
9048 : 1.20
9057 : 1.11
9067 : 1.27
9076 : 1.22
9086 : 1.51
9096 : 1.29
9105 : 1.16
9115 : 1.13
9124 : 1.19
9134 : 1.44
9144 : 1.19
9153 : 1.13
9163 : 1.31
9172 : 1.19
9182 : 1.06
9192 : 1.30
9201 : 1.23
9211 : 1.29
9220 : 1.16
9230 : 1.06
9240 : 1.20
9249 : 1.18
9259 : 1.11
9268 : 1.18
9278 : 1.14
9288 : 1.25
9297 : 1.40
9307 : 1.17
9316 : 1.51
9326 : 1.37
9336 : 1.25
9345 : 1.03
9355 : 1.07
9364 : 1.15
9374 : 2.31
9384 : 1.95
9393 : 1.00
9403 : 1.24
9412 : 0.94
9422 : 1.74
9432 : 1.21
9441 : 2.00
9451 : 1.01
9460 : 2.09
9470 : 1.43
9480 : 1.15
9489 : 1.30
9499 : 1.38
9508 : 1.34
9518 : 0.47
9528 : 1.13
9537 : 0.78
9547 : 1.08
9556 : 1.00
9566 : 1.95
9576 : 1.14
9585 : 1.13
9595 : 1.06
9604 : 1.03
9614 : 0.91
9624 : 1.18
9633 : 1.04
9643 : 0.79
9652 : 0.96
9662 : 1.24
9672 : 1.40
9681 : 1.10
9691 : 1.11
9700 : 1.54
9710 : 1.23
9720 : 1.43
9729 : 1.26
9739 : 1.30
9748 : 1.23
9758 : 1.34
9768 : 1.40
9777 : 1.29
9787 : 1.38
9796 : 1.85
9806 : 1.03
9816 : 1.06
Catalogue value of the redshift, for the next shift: 0.21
